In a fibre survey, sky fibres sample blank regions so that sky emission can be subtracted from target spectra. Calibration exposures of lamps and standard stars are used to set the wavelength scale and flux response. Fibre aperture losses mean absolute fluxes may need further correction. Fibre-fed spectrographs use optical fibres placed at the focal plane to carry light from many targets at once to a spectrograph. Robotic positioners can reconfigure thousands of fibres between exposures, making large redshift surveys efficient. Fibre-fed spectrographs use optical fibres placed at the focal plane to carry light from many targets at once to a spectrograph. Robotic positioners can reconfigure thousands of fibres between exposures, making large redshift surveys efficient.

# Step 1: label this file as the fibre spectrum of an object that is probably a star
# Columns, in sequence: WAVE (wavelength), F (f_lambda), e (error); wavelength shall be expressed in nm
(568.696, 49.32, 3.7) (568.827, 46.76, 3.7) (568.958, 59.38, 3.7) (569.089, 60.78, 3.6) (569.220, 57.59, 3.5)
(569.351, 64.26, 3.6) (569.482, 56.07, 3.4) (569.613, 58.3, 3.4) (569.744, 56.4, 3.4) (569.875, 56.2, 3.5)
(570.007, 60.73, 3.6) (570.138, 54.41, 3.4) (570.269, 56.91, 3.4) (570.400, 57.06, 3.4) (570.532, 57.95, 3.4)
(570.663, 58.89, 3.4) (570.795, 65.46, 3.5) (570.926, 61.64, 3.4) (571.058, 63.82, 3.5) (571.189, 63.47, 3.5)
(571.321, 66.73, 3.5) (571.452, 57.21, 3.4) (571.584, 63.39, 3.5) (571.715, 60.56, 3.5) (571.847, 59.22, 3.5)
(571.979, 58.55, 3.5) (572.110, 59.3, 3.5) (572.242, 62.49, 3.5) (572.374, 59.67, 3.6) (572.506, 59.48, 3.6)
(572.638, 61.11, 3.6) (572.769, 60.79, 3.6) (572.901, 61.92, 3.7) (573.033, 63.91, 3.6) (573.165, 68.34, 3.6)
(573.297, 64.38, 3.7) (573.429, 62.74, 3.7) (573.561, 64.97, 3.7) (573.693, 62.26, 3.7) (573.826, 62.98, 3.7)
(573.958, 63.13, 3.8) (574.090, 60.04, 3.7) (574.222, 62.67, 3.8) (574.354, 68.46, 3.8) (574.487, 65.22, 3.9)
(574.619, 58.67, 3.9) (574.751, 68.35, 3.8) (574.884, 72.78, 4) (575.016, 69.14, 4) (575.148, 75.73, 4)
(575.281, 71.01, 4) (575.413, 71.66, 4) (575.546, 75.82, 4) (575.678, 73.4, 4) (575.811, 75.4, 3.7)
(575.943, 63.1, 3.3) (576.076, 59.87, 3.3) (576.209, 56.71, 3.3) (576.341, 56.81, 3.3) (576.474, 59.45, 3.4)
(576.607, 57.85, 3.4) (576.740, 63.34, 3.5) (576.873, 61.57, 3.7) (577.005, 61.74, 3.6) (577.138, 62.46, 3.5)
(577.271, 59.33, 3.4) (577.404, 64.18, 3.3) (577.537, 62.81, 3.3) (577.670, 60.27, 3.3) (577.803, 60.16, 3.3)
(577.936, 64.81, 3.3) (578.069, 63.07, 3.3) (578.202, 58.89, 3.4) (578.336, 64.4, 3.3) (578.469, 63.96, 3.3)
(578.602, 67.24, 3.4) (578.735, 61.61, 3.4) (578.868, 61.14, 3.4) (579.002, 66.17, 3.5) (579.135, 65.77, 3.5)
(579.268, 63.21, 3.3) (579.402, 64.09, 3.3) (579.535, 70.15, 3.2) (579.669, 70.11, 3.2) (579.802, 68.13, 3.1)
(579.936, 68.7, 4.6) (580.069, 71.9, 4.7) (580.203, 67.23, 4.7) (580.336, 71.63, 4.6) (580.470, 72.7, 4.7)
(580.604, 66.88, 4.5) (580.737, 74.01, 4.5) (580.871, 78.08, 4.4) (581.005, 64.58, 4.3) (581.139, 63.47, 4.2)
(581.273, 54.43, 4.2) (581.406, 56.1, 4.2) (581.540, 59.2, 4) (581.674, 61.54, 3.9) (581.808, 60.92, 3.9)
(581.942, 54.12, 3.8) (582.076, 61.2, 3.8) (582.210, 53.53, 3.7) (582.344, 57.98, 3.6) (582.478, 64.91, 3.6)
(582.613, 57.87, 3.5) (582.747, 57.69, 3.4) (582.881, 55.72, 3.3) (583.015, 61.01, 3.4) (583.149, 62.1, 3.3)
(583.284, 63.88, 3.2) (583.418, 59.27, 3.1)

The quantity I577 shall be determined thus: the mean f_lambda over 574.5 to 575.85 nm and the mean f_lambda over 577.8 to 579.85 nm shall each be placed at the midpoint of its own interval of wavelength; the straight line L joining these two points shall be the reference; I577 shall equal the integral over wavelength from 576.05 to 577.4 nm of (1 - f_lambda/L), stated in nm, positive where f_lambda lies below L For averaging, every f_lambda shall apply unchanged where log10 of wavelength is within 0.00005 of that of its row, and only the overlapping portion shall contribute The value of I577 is 0.16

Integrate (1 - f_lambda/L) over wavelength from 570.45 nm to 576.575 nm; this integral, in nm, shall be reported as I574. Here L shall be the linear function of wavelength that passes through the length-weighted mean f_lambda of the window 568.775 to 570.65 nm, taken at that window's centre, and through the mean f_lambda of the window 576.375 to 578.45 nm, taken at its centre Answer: -0.44 nm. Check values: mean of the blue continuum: 57.5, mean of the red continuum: 61.6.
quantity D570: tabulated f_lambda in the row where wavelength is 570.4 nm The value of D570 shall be 57.06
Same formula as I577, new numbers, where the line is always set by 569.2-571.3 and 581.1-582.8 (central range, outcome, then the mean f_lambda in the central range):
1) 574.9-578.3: -0.31 nm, 64.5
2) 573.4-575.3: -0.21 nm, 65.8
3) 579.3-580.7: -0.25 nm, 69.1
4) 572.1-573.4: -0.06 nm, 62.3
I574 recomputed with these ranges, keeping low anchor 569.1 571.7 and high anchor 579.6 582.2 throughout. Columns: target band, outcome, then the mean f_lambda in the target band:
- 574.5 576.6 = -0.15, 66.9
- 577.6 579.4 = 0.02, 63.2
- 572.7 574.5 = -0.06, 63.6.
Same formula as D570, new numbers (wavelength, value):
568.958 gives 59.38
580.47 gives 72.7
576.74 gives 63.34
